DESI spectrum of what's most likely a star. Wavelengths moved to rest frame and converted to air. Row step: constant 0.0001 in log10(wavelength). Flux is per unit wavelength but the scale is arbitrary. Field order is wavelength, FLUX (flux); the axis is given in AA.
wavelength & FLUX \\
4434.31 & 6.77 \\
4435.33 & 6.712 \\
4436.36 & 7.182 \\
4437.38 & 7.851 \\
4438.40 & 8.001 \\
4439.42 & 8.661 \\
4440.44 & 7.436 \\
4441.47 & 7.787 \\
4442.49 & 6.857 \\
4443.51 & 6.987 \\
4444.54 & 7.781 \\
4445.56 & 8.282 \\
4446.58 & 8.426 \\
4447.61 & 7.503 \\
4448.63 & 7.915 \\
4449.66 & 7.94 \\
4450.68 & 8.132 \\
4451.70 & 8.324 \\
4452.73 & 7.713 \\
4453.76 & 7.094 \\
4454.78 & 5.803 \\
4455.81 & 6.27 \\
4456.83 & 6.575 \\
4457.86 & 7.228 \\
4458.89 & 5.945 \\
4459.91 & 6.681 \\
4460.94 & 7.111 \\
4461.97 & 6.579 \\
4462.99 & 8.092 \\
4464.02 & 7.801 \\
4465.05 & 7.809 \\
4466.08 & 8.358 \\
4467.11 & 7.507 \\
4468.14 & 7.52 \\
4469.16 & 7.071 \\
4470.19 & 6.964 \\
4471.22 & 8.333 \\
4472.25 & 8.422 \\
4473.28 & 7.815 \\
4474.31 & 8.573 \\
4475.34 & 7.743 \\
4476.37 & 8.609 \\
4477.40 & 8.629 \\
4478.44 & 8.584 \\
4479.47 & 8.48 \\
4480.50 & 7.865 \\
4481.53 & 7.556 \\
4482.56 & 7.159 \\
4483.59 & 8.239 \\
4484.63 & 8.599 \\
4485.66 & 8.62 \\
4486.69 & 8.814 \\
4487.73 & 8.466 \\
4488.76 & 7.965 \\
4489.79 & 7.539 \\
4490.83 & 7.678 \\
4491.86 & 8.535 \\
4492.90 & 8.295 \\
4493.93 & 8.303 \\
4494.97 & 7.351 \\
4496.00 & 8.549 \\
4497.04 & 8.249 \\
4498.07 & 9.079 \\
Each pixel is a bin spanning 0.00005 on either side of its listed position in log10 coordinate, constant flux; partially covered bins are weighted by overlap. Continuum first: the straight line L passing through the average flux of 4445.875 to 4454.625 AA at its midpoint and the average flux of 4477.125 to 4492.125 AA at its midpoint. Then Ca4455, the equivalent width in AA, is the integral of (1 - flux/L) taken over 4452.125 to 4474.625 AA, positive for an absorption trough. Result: 1.8 AA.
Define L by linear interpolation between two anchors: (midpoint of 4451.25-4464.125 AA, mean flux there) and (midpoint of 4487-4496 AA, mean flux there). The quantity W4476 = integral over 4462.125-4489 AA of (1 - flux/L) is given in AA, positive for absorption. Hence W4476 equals -1.7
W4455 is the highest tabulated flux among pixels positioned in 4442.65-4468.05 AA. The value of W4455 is 8.426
